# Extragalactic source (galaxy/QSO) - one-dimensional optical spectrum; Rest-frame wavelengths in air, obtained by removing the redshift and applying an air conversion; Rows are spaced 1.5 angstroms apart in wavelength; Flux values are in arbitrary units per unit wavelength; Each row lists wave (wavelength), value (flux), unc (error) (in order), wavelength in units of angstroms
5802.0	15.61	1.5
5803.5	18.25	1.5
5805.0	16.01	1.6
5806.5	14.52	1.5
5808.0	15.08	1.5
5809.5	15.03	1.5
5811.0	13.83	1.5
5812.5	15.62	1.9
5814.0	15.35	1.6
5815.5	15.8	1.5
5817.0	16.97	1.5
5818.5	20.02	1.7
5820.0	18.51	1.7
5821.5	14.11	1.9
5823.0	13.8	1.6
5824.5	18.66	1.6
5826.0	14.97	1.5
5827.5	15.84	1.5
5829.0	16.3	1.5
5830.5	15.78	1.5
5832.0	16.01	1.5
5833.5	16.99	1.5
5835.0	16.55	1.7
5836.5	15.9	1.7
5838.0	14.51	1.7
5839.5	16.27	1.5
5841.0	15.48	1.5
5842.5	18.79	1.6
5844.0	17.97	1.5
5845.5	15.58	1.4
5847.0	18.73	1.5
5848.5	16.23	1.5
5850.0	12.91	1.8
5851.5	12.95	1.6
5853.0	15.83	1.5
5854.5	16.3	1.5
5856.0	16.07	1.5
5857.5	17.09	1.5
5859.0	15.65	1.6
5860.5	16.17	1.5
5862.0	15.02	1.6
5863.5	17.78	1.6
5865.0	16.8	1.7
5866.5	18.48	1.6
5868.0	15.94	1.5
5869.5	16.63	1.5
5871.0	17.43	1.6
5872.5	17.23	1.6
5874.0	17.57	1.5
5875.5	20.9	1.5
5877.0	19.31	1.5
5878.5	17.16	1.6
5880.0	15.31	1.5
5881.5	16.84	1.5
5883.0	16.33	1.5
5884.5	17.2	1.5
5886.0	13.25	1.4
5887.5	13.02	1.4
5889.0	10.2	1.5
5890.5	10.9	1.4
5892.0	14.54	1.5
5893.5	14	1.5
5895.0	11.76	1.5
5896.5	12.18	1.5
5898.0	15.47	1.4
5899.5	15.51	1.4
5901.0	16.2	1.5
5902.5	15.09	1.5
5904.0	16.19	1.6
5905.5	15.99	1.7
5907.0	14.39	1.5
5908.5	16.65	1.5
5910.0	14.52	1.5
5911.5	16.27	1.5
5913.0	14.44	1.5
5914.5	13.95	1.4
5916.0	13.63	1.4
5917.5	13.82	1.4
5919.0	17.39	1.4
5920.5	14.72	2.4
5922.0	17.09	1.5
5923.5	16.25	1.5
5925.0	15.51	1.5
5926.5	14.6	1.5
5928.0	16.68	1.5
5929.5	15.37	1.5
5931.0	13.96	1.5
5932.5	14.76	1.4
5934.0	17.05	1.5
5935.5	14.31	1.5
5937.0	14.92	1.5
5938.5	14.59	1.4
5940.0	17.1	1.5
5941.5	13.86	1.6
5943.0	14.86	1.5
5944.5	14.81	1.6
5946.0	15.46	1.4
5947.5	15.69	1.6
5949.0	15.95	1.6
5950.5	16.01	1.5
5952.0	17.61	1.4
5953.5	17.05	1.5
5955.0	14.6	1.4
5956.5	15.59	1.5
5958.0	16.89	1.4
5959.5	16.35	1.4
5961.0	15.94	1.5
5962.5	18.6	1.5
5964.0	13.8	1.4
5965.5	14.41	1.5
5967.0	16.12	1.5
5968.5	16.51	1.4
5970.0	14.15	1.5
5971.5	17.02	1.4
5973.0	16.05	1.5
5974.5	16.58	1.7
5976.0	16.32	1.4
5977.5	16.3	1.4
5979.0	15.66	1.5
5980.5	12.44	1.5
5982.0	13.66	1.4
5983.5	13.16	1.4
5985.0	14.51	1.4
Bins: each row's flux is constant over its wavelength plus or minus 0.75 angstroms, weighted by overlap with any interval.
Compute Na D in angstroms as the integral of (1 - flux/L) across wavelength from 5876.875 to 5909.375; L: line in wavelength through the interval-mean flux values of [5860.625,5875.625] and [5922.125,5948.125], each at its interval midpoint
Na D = 3.3 angstroms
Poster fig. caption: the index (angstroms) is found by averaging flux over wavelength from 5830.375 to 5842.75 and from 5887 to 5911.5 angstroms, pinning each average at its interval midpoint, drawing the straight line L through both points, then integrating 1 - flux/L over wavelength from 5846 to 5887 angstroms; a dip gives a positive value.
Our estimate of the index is -3.49 angstroms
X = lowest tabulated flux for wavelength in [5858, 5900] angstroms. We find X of 10.2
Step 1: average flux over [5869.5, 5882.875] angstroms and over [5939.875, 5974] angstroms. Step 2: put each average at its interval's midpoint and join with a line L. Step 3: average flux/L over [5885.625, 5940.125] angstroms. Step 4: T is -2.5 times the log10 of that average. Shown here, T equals 0.14 mag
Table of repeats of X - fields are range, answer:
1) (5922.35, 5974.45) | 13.8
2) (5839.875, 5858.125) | 12.91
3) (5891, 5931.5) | 11.76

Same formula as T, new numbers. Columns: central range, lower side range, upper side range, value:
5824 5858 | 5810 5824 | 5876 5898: -0.04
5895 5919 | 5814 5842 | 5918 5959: 0.06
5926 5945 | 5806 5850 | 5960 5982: 0.04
